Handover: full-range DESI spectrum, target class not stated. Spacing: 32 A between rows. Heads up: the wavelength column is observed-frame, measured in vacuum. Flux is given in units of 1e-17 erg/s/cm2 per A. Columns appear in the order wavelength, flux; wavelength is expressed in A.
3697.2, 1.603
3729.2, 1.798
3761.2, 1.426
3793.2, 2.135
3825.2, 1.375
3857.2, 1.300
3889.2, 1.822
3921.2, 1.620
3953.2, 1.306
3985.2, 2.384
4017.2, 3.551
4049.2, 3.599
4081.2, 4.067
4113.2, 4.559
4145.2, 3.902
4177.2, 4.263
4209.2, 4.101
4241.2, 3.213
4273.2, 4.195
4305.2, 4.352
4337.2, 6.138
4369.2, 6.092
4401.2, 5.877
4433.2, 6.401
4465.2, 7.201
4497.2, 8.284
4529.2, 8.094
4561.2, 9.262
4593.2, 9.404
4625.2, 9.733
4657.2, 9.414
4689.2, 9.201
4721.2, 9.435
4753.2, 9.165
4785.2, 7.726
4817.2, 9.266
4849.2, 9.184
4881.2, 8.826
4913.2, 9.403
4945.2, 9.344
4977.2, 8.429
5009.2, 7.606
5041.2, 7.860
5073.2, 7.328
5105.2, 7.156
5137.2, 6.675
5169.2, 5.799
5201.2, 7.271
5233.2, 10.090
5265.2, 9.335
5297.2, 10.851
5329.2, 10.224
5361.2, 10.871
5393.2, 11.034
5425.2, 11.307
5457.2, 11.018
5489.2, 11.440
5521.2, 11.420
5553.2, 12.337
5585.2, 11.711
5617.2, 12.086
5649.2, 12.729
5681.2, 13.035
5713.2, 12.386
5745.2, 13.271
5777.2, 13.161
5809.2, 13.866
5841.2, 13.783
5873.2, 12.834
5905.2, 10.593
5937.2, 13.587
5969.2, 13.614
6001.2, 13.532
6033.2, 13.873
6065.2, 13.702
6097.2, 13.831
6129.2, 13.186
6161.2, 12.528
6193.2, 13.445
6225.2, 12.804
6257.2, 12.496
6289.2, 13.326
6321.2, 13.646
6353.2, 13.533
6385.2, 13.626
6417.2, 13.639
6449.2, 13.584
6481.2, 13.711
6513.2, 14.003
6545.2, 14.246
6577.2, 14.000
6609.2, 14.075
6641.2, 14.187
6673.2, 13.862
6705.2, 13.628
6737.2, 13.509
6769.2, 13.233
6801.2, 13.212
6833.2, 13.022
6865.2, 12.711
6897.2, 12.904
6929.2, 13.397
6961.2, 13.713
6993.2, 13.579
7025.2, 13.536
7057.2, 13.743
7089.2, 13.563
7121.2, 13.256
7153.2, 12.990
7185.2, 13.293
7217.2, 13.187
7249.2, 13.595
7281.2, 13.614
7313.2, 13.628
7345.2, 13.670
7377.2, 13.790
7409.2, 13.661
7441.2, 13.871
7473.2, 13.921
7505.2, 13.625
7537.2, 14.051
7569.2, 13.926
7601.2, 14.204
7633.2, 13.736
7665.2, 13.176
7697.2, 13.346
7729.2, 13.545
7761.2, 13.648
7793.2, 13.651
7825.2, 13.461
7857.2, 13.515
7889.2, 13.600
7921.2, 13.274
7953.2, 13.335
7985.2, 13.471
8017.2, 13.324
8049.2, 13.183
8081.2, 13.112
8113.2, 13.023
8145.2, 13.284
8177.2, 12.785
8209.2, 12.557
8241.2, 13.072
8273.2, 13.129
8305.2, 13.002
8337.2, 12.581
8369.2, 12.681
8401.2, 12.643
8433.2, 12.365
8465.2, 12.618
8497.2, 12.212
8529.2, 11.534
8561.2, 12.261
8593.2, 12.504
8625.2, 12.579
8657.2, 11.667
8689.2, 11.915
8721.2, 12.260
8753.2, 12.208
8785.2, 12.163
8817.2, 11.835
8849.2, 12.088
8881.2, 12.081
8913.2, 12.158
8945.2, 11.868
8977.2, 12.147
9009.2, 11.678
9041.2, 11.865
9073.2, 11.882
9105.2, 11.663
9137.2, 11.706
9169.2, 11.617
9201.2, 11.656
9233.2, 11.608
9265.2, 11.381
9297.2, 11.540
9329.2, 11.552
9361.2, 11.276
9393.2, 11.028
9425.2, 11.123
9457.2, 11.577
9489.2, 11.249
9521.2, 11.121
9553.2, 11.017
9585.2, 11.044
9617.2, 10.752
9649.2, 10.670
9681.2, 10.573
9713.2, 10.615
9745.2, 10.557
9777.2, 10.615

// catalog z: 0.00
